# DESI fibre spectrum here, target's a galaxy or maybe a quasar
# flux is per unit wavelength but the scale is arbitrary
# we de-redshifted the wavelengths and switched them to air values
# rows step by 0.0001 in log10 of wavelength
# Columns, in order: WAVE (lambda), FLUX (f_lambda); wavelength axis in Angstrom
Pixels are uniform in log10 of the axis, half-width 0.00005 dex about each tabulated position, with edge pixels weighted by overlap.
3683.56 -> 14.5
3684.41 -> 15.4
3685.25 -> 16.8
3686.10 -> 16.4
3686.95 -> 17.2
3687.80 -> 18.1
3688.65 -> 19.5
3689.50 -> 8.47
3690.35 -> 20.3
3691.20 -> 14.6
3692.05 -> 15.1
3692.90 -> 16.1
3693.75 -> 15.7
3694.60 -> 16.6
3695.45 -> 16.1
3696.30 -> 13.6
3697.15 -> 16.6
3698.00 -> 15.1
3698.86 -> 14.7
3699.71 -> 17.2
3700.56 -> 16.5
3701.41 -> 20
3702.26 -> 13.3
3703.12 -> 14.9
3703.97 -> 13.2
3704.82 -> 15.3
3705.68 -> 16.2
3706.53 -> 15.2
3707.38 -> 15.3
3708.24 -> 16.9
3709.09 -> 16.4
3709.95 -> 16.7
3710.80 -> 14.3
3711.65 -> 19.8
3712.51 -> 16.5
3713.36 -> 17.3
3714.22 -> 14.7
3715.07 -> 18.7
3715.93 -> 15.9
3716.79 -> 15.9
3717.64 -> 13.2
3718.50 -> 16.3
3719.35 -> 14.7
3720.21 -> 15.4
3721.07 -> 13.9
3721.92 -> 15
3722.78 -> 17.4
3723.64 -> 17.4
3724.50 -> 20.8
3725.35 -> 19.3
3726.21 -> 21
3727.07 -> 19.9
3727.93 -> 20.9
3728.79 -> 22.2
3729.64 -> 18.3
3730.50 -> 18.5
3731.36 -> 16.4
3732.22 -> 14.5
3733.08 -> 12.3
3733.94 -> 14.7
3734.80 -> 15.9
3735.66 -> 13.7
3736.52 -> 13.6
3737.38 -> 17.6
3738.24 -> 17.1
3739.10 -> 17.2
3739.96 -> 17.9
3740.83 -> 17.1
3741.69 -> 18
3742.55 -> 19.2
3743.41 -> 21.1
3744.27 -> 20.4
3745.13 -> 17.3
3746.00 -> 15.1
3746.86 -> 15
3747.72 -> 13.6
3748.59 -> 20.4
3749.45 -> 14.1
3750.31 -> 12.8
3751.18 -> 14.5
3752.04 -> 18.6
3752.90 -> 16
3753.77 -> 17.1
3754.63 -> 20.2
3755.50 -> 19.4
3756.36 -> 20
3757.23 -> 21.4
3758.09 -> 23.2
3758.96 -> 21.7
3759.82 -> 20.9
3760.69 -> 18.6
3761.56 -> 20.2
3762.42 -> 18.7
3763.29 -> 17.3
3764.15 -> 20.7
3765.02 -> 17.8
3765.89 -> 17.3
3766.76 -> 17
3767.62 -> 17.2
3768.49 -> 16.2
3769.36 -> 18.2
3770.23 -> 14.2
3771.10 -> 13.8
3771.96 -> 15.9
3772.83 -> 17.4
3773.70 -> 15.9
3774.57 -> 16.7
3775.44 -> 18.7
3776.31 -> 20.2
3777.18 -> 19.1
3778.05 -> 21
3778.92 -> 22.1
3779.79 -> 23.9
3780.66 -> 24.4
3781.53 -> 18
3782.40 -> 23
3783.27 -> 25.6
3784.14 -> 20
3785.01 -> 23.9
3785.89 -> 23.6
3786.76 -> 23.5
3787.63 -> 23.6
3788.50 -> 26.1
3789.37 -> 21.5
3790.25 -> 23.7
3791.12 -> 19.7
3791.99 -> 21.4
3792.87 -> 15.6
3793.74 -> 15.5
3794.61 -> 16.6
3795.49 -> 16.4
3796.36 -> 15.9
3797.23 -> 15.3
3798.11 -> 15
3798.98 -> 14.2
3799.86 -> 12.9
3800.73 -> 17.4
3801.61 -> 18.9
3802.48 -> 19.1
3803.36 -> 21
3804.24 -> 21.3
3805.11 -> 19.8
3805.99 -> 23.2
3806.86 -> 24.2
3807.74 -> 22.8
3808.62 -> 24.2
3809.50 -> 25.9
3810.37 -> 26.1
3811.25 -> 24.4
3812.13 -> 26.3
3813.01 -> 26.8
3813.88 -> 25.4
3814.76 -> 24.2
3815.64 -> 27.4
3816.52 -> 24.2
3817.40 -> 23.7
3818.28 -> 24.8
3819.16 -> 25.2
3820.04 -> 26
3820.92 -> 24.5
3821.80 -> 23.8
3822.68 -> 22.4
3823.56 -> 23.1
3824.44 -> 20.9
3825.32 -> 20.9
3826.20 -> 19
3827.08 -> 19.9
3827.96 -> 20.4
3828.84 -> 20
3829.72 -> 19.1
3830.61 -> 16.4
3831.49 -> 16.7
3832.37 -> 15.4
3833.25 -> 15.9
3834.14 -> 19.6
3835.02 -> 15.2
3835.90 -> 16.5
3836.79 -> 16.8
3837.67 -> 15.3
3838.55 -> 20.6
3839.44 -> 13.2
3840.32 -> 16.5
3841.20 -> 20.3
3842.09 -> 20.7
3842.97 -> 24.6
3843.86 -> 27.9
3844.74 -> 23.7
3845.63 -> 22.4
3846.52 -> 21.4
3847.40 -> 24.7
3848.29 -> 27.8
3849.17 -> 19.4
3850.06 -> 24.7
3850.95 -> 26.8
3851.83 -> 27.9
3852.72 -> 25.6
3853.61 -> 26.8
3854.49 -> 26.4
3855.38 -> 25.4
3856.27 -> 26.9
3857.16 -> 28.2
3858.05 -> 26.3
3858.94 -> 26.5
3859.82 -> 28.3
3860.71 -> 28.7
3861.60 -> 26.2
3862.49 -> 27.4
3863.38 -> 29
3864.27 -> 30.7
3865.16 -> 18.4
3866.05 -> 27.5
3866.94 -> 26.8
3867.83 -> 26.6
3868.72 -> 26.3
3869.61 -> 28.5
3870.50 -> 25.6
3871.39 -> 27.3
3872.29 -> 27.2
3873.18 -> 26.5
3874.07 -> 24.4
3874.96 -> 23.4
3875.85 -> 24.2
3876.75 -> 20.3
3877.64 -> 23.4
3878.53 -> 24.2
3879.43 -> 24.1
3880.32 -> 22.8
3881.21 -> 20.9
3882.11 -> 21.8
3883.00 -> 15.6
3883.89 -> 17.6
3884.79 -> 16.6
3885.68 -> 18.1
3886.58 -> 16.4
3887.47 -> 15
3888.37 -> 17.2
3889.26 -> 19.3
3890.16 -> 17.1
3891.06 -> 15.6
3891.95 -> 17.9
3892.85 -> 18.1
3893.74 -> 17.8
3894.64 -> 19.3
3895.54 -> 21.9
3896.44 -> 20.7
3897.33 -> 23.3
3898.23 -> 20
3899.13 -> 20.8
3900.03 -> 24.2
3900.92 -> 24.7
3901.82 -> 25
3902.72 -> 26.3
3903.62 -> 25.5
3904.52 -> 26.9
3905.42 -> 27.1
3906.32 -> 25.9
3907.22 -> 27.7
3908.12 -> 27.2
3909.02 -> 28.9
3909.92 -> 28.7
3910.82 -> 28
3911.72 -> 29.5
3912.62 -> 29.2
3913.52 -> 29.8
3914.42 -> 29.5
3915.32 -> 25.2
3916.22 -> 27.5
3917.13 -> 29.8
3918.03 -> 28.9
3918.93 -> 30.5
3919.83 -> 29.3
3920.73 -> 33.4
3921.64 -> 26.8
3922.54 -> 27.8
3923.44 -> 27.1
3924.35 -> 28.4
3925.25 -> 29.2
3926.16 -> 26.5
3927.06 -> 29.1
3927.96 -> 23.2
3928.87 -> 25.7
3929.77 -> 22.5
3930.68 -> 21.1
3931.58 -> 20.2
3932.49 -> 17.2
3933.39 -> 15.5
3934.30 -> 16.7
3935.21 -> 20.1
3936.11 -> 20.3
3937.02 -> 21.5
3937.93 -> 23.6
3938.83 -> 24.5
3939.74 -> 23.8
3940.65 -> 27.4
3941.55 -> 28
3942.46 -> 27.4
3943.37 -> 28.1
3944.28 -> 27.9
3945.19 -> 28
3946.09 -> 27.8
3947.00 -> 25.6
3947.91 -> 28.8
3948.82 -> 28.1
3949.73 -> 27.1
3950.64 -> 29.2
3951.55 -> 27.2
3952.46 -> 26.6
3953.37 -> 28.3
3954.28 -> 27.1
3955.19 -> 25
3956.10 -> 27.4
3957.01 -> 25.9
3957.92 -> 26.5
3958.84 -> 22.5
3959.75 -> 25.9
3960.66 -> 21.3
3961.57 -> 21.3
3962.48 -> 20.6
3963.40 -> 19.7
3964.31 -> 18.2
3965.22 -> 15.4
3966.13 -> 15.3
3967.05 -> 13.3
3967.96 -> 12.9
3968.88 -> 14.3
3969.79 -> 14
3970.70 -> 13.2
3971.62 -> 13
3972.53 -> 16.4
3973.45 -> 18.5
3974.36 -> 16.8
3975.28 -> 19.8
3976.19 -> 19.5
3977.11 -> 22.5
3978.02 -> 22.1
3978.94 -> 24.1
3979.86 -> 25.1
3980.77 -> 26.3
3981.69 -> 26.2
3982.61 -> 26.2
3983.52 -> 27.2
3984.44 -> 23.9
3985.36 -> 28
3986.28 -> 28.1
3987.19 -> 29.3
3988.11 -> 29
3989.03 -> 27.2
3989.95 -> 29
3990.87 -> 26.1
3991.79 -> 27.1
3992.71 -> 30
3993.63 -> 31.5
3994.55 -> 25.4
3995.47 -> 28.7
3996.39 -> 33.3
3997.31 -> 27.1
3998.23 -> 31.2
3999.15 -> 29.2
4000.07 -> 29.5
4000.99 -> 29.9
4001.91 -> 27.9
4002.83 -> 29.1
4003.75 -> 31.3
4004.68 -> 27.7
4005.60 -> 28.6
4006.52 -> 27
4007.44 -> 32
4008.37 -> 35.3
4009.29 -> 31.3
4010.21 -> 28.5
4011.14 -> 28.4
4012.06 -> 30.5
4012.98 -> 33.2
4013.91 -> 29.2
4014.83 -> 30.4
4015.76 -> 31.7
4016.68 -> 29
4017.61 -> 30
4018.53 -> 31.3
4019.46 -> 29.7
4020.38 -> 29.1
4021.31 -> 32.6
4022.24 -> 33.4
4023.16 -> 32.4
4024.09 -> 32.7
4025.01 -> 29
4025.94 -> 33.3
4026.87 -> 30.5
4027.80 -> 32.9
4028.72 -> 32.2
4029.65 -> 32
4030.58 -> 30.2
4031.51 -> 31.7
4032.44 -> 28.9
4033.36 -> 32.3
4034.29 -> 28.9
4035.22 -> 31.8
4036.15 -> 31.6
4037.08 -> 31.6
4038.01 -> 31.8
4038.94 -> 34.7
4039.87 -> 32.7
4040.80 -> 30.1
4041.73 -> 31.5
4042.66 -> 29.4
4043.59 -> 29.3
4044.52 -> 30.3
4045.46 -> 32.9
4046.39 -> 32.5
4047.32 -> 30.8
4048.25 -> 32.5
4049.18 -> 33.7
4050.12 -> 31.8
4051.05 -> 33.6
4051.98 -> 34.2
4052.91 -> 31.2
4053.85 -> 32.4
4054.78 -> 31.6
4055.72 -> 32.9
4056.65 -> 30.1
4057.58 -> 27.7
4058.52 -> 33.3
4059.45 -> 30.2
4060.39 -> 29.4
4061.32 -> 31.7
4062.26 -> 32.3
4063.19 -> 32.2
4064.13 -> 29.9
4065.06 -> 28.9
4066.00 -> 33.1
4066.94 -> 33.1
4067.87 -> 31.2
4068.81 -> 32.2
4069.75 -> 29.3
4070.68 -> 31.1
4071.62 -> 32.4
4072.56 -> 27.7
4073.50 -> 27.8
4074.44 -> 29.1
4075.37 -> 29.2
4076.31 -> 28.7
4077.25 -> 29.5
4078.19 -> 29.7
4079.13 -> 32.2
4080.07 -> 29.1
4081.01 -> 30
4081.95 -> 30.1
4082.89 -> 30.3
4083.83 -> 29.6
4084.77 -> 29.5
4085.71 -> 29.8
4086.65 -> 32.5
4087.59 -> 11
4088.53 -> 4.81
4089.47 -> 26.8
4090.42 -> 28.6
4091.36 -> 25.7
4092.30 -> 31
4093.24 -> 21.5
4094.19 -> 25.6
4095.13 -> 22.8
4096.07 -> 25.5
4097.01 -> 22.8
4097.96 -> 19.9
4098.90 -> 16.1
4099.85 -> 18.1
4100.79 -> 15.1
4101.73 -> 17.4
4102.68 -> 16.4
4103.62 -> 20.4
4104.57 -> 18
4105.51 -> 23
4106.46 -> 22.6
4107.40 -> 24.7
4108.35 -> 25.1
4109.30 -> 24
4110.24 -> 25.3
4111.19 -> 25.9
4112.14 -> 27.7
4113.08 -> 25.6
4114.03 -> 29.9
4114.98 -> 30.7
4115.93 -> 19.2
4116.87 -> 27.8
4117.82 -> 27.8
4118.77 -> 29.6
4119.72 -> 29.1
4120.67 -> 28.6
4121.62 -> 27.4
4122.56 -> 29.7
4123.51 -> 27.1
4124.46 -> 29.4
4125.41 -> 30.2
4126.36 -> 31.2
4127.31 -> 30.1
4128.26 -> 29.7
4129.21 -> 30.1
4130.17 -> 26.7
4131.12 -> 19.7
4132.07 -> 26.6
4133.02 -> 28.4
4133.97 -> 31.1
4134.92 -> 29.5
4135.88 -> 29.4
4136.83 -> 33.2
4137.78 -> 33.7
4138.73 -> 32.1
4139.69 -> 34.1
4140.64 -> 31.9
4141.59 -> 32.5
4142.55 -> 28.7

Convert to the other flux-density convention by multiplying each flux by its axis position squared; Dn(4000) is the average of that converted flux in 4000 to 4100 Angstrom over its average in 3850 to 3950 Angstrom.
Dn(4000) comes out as 1.3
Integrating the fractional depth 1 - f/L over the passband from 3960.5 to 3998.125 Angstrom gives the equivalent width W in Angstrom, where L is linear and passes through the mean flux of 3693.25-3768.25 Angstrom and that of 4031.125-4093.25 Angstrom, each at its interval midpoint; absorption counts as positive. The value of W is 5.8 Angstrom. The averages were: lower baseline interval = 17.1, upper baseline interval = 30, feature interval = 22.7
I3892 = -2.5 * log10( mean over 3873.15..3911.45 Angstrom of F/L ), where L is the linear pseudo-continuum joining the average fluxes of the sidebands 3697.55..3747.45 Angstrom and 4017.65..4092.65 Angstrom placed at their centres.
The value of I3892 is 0.08 mag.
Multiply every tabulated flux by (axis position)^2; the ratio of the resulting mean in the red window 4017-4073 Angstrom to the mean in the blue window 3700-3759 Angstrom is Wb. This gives 2.17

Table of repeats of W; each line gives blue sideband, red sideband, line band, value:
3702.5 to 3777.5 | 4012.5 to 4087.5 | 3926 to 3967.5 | 4.1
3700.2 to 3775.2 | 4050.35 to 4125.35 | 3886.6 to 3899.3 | 1.7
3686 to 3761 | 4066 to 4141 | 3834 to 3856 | -2.2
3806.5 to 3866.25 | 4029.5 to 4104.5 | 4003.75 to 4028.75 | -3.1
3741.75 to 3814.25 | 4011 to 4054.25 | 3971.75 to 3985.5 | 3.1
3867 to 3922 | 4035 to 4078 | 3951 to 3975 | 5.9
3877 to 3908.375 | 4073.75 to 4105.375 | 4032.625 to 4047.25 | -4.8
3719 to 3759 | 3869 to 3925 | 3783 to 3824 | -3.3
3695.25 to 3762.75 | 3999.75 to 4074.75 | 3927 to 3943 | 2.3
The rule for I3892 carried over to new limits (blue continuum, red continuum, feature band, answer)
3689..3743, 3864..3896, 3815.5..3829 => -0.153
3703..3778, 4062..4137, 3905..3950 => -0.182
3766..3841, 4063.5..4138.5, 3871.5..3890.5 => 0.051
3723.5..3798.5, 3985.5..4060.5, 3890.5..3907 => 0.120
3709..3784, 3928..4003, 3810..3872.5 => -0.145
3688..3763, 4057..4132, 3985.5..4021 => -0.209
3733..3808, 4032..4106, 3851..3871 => -0.237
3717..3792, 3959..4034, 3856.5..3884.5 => -0.122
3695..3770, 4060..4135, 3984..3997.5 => -0.180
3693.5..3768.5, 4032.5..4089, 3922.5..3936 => 0.082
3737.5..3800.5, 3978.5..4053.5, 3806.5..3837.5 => -0.042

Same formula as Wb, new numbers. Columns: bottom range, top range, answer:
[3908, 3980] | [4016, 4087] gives 1.37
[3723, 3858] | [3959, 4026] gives 1.43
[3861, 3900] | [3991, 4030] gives 1.46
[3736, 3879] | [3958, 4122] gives 1.45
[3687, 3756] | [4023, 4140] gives 2.07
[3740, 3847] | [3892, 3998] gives 1.33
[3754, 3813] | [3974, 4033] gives 1.62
